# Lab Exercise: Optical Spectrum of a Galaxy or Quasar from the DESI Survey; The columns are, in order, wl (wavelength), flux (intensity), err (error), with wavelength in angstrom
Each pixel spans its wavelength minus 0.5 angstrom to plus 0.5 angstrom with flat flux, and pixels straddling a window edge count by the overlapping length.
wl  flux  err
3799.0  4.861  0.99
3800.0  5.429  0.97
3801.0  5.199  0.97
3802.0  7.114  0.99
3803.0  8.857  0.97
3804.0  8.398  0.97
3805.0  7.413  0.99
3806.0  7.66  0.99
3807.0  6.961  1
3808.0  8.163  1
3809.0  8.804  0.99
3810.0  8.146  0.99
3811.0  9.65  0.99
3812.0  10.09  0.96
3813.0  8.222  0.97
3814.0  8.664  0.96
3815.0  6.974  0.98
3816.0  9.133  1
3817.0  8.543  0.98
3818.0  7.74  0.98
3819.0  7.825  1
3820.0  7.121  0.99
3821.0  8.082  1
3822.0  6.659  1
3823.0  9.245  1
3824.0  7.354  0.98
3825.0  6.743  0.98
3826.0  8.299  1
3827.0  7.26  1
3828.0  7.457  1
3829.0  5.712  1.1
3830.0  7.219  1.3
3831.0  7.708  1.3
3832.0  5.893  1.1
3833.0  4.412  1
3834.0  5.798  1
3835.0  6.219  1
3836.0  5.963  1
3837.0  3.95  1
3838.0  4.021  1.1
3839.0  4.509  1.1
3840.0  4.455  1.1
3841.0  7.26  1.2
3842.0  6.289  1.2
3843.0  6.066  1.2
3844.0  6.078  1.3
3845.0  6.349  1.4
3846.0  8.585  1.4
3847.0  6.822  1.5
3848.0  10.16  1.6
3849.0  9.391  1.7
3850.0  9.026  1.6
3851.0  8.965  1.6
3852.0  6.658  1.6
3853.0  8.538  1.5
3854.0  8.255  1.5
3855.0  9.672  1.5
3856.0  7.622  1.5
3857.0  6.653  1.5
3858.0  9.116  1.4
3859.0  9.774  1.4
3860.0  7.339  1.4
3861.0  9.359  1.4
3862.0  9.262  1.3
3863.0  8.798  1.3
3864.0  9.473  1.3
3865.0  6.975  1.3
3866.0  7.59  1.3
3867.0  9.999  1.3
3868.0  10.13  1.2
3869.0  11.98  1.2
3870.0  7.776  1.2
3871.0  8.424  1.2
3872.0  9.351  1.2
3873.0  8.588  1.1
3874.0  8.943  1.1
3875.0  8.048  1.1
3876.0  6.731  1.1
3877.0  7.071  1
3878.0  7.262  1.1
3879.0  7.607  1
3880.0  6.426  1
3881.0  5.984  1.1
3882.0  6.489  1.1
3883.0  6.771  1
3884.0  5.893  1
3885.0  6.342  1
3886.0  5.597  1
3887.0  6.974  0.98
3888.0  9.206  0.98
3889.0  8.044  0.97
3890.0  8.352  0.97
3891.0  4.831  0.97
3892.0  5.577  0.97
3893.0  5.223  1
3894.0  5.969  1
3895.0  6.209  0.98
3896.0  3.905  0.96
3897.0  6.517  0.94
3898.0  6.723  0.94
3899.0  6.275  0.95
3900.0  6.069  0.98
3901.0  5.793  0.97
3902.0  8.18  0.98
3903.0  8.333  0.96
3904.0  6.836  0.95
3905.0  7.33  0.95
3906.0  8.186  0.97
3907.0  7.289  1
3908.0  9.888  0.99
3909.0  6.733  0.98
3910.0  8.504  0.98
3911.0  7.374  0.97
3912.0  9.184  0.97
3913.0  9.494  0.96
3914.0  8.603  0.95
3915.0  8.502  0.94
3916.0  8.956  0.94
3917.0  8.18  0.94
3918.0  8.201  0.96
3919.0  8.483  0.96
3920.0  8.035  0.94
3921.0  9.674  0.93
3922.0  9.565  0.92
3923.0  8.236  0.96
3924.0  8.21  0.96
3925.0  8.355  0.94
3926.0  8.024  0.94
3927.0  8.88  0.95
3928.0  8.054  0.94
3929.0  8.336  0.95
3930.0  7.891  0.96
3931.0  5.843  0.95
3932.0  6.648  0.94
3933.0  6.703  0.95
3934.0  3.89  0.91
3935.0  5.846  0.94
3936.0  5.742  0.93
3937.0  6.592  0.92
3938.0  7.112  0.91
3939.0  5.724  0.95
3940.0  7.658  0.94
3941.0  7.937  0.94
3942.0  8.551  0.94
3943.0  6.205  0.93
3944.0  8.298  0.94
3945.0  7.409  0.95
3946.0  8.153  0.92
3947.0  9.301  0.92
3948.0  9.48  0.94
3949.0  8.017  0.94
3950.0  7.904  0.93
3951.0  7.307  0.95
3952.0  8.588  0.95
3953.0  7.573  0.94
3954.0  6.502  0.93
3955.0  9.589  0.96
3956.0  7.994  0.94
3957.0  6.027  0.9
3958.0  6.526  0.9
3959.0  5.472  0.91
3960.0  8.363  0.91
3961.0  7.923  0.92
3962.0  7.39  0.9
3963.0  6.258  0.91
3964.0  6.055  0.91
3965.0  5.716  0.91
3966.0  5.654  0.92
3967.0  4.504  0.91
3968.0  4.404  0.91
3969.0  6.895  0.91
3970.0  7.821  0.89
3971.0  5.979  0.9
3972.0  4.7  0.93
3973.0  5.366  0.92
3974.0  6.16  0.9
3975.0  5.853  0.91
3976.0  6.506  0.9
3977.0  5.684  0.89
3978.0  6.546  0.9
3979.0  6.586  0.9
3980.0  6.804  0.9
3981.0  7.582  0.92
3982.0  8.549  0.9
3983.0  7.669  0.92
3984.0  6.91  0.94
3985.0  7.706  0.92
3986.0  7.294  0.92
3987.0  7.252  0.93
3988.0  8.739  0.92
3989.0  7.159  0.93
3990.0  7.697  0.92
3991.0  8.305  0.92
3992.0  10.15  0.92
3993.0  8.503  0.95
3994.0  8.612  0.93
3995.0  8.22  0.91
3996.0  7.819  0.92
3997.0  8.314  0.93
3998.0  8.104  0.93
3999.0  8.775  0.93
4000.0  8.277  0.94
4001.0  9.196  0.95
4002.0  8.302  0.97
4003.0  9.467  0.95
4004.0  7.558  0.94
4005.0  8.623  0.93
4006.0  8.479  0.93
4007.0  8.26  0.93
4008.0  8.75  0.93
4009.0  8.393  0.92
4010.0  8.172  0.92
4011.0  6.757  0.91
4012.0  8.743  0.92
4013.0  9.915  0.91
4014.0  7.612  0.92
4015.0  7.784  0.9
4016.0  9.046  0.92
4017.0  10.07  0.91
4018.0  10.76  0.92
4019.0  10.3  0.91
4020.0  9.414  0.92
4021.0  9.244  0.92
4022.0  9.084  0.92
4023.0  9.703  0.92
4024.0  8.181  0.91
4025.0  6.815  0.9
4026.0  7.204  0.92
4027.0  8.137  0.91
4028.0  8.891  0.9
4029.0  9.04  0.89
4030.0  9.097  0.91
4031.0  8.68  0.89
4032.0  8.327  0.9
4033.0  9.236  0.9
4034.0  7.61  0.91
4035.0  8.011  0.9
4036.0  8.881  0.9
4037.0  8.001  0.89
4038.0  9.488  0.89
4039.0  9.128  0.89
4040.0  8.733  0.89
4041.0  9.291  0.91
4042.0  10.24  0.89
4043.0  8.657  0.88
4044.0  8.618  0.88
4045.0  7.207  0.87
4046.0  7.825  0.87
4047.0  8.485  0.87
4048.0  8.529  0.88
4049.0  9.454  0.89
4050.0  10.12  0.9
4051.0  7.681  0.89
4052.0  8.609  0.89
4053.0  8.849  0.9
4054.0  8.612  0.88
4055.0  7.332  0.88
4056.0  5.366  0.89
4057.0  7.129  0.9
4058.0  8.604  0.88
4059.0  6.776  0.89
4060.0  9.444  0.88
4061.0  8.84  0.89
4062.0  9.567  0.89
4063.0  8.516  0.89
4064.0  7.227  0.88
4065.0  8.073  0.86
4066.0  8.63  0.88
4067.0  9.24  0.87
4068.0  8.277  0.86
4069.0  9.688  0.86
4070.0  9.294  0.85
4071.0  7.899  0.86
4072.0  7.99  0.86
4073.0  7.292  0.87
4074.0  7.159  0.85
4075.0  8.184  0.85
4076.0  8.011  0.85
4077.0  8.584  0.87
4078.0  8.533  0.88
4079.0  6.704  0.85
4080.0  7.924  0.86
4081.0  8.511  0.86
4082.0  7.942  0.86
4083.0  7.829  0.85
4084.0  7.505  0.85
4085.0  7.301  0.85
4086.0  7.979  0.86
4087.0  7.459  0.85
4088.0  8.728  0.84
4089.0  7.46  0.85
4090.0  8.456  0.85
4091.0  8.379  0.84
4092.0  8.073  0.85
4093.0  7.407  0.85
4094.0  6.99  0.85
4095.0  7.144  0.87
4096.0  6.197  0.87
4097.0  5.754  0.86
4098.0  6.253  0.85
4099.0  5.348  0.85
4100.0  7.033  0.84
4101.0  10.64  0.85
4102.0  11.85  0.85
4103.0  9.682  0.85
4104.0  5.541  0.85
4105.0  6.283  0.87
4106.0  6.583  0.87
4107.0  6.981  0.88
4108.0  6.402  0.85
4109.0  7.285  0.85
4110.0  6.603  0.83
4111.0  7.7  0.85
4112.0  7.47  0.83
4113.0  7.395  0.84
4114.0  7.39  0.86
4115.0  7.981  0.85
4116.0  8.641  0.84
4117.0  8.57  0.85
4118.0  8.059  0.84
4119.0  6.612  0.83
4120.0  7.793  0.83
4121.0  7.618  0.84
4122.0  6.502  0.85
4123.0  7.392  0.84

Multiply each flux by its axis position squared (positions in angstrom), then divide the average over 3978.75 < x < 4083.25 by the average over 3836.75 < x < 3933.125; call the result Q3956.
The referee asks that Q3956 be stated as 1.18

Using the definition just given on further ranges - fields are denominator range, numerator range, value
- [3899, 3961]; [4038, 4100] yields 1.12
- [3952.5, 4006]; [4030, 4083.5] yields 1.19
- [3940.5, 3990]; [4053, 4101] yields 1.17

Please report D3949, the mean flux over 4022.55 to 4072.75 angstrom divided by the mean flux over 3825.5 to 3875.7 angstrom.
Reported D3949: 1.1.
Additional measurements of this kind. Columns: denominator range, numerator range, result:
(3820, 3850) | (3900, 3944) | 1.14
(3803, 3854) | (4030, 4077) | 1.14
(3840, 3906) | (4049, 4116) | 1.04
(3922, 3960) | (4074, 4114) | 1.02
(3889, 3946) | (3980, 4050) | 1.15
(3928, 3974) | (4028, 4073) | 1.23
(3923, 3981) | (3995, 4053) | 1.24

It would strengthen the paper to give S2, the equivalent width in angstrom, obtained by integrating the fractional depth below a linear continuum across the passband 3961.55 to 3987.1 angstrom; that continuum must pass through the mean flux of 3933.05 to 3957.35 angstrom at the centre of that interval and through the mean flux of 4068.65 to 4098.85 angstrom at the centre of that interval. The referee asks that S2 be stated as 3.5 angstrom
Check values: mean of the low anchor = 7.39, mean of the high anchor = 7.72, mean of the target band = 6.44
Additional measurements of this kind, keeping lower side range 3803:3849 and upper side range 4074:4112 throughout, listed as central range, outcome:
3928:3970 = 2.0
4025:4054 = -4.2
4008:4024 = -3.1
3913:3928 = -2.5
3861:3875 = -3.3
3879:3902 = 2.9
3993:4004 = -1.5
